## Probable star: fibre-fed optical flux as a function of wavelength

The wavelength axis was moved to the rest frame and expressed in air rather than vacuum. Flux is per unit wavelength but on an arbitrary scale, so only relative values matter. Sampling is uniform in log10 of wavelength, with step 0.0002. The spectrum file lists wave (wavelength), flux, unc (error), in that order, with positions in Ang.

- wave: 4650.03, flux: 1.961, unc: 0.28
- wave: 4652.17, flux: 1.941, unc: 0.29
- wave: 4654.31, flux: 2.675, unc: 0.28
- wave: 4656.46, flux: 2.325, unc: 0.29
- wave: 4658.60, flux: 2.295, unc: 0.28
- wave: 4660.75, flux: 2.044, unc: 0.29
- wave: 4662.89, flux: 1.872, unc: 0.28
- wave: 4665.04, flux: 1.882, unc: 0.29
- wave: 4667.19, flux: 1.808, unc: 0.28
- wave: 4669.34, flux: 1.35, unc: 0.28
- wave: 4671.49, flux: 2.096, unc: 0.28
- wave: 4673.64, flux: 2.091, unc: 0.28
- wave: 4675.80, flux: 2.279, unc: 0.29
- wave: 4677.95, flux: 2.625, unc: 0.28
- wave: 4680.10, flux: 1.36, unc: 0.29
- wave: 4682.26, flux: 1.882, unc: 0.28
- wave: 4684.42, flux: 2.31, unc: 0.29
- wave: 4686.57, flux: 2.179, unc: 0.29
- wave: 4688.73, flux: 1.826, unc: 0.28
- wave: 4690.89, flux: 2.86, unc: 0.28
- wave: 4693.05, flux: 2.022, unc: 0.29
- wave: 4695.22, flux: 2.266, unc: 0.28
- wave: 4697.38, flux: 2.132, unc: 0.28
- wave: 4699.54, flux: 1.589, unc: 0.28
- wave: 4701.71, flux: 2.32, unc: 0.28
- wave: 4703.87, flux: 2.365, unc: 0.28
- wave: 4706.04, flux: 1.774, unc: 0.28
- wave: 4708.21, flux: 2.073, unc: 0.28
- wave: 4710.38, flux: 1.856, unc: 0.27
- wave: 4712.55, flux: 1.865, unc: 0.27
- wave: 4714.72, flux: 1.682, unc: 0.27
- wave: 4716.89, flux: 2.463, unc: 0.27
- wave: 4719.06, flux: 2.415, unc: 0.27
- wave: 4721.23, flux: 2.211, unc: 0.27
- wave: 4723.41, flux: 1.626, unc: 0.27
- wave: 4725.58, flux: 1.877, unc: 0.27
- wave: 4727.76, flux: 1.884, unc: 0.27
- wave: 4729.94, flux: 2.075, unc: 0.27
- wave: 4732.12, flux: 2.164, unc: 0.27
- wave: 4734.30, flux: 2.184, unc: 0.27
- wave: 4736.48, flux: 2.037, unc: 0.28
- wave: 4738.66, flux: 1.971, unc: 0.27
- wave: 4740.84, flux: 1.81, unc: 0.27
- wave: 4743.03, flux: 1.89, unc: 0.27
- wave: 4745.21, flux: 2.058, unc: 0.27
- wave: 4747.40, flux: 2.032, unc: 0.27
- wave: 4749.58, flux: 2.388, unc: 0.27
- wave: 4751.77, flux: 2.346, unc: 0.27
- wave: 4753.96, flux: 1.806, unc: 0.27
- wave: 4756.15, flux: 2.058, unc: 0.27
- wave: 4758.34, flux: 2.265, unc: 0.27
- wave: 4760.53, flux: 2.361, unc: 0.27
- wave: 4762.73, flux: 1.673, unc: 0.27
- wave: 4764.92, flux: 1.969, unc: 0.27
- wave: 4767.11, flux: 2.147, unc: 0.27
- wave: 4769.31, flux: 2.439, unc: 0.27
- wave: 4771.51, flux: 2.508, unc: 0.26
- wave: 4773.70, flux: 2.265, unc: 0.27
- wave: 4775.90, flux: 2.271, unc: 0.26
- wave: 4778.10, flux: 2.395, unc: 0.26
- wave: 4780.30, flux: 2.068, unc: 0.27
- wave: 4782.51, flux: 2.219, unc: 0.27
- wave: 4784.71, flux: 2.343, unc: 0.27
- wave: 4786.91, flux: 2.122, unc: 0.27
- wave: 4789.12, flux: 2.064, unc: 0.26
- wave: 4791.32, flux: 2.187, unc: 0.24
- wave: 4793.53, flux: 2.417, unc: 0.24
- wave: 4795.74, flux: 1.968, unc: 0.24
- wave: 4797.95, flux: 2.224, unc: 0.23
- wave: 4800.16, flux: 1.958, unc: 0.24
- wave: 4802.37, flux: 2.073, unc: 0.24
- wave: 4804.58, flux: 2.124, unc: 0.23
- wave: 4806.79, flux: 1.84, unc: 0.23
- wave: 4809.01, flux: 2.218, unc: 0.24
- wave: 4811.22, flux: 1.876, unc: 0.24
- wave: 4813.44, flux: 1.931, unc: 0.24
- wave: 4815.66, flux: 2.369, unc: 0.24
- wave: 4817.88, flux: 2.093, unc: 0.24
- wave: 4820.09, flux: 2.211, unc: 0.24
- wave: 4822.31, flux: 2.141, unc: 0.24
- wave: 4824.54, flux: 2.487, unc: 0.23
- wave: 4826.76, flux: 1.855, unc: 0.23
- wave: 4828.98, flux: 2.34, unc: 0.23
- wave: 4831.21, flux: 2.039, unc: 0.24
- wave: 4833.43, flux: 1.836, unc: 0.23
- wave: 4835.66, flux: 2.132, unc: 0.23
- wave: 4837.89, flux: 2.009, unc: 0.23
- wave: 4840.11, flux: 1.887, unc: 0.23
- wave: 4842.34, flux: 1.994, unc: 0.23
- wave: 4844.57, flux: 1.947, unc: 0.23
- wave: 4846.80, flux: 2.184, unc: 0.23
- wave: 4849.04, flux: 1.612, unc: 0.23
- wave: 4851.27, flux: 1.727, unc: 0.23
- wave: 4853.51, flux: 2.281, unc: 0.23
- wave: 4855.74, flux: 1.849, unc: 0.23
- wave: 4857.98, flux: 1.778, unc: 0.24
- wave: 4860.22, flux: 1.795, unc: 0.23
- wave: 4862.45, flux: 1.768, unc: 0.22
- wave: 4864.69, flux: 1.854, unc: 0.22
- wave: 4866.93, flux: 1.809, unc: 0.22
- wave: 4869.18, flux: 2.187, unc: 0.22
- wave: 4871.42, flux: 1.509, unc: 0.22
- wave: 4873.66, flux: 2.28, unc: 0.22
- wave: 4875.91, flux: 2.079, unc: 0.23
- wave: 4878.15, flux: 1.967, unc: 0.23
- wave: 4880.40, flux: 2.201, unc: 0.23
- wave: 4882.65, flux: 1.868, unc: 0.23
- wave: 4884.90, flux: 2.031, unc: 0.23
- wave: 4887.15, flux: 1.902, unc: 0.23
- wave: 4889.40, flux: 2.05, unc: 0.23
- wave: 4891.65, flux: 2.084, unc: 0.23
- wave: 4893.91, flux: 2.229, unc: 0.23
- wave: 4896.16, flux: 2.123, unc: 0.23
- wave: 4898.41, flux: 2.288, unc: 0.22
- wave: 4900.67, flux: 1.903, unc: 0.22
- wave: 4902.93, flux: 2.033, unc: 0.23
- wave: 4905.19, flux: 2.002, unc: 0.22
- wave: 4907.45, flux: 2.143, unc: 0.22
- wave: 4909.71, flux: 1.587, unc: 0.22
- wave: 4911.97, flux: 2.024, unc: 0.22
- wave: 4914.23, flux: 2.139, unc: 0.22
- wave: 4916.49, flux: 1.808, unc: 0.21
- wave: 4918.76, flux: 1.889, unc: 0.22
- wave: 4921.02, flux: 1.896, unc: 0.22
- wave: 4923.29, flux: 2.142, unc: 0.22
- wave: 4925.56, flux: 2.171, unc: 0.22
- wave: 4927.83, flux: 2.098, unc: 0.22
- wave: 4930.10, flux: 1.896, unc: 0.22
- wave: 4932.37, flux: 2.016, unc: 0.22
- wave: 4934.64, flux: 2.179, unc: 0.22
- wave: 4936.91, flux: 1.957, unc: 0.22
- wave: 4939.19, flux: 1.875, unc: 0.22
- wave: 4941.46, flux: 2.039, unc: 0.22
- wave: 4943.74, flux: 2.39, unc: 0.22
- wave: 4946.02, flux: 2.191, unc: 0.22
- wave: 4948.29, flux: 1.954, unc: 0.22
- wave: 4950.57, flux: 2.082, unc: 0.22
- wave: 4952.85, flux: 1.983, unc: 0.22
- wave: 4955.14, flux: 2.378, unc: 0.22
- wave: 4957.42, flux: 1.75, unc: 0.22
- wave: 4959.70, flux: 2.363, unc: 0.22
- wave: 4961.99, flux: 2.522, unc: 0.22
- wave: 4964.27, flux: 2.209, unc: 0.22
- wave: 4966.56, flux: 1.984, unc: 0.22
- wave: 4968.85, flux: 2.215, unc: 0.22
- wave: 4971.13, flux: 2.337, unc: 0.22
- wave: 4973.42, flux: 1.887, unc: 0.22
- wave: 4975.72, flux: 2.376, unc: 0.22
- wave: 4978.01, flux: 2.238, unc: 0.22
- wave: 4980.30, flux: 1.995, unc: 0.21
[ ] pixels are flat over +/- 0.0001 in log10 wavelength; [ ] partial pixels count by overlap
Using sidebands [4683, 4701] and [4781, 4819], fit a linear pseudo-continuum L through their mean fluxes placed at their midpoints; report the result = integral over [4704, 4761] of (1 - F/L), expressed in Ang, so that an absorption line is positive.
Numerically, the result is 2.36 Ang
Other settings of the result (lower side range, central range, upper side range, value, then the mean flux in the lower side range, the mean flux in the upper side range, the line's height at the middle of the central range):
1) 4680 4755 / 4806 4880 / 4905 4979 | 2.57 Ang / 2.05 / 2.08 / 2.07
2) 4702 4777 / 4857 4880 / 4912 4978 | 1.99 Ang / 2.09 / 2.1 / 2.09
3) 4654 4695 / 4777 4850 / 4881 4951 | -1.45 Ang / 2.09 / 2.03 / 2.06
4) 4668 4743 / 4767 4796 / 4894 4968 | -2.90 Ang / 2.04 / 2.07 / 2.05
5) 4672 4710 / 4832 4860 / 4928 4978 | 2.46 Ang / 2.11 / 2.13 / 2.12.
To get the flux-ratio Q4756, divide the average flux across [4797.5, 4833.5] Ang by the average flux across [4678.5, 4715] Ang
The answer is 1.03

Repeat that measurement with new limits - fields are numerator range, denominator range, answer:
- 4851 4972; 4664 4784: 0.98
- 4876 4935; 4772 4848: 0.95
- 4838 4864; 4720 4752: 0.93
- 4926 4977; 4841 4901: 1.08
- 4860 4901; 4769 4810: 0.91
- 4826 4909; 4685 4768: 0.96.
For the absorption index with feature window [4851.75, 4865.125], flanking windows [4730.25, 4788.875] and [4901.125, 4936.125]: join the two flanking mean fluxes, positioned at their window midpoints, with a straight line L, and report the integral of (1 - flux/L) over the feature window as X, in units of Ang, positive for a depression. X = 1.1 Ang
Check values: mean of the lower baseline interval 2.14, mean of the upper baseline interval 2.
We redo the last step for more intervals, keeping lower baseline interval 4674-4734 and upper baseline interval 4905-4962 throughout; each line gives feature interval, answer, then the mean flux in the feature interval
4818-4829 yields -0.7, 2.18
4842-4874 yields 2.5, 1.89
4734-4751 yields 0.2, 2.05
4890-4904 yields -0.4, 2.11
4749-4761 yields -0.7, 2.19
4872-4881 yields -0.2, 2.09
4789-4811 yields -0.4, 2.1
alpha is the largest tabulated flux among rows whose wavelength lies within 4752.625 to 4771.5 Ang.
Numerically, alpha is 2.439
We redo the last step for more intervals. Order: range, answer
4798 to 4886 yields 2.487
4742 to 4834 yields 2.508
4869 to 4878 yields 2.28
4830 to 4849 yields 2.184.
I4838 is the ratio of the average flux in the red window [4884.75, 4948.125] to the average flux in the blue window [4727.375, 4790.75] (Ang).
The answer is 1.0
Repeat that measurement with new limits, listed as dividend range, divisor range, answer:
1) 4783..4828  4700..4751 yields 1.04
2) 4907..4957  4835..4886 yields 1.05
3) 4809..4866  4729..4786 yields 0.93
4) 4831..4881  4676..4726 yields 0.94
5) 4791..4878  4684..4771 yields 0.97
